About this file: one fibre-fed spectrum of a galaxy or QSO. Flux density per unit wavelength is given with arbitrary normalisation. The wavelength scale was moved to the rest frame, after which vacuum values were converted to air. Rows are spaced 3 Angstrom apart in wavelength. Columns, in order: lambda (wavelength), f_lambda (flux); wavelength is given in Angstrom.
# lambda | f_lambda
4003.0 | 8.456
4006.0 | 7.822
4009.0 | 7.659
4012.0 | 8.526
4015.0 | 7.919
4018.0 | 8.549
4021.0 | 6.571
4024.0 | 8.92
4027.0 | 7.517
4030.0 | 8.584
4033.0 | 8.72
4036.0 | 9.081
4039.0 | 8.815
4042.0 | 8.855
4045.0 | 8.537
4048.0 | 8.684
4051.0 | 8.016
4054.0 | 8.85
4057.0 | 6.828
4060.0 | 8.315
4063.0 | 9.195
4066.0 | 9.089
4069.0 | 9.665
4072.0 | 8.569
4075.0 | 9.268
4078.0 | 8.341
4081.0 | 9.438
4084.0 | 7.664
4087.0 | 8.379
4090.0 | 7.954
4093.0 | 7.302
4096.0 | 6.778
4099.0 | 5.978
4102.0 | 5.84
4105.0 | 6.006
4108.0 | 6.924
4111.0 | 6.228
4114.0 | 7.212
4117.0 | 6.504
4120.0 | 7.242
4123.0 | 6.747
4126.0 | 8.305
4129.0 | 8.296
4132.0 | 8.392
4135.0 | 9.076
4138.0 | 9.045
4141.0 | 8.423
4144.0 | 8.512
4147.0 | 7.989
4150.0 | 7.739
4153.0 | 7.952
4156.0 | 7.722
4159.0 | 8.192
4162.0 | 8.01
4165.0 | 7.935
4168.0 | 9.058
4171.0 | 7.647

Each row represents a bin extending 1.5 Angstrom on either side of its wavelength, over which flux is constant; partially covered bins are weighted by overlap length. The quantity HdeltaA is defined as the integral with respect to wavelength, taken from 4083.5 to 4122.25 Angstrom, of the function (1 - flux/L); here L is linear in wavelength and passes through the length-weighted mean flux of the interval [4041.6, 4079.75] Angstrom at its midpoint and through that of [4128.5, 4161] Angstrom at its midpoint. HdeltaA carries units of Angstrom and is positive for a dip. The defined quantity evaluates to 7.2 Angstrom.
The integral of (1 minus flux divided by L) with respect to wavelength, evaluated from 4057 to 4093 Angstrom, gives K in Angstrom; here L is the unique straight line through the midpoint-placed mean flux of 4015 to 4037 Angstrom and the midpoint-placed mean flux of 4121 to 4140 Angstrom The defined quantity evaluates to -1.4 Angstrom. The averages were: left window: 8.23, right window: 8.29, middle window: 8.58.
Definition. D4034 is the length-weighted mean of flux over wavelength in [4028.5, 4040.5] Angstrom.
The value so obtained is 8.8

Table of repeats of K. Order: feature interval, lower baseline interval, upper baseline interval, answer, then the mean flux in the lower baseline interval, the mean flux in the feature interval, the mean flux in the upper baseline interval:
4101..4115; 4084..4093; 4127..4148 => 3.0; 7.94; 6.44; 8.54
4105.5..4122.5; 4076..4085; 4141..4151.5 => 3.2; 8.57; 6.77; 8.13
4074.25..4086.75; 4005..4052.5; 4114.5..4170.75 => -0.7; 8.3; 8.61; 8.04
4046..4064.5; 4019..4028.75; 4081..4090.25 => -0.8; 7.74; 8.32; 8.24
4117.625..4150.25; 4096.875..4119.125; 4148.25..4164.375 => -4.1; 6.42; 8.13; 7.92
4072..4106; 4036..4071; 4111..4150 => 2.9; 8.64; 7.61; 7.9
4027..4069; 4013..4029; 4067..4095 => -2.0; 7.94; 8.58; 8.49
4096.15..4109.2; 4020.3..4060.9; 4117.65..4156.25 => 3.1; 8.34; 6.23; 8.09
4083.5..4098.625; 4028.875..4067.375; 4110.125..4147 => 1.3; 8.58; 7.49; 7.87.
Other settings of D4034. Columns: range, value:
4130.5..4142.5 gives 8.73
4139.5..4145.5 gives 8.47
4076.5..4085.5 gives 8.48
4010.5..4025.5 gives 8.1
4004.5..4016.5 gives 7.98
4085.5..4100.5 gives 7.28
